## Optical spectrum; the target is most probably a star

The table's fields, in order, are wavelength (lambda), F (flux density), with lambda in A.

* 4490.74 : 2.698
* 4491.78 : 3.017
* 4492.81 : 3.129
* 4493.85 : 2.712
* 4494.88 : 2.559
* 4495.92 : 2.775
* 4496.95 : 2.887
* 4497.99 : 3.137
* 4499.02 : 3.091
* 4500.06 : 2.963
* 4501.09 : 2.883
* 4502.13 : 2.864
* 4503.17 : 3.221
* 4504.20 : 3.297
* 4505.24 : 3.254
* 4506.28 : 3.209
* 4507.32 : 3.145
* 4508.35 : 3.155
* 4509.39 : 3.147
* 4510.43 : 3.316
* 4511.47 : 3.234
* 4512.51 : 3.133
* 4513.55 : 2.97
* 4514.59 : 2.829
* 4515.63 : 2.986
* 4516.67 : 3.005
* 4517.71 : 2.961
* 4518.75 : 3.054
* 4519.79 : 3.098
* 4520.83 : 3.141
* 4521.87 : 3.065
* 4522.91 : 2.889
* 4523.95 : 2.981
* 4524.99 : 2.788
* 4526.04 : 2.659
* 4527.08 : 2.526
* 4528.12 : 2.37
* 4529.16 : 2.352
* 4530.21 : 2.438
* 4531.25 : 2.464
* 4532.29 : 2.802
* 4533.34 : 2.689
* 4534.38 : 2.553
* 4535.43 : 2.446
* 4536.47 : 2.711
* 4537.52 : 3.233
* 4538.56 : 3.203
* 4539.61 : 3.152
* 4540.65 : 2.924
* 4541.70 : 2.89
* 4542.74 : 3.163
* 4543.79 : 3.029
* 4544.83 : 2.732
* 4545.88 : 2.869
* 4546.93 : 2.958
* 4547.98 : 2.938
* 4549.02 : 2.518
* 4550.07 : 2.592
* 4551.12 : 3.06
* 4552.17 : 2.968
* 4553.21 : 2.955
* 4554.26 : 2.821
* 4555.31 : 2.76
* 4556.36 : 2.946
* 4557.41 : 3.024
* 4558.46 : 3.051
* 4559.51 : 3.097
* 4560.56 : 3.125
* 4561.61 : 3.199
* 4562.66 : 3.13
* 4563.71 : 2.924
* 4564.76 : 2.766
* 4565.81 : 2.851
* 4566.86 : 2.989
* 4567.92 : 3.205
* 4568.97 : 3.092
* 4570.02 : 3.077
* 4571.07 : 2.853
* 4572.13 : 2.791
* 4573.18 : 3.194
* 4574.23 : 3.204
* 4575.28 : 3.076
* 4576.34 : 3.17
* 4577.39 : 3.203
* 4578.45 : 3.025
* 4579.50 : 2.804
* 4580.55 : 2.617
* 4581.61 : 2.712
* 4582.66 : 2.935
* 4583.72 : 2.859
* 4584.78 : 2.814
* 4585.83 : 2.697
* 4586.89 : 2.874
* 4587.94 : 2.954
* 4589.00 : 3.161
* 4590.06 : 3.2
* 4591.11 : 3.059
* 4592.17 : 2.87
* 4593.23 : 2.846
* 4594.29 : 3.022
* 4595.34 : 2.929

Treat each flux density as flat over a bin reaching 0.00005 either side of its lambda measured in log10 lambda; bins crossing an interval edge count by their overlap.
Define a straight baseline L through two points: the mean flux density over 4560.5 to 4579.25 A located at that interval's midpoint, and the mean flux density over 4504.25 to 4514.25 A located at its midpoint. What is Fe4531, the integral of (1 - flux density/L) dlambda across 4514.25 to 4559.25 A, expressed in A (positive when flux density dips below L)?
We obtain 3.8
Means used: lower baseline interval 3.17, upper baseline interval 3.04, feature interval 2.85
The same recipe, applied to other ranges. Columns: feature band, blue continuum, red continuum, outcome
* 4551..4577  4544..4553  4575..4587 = -1.3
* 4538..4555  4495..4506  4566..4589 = 0.4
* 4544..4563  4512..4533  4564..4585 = -0.1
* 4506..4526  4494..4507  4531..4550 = -0.7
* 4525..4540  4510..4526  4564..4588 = 1.6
